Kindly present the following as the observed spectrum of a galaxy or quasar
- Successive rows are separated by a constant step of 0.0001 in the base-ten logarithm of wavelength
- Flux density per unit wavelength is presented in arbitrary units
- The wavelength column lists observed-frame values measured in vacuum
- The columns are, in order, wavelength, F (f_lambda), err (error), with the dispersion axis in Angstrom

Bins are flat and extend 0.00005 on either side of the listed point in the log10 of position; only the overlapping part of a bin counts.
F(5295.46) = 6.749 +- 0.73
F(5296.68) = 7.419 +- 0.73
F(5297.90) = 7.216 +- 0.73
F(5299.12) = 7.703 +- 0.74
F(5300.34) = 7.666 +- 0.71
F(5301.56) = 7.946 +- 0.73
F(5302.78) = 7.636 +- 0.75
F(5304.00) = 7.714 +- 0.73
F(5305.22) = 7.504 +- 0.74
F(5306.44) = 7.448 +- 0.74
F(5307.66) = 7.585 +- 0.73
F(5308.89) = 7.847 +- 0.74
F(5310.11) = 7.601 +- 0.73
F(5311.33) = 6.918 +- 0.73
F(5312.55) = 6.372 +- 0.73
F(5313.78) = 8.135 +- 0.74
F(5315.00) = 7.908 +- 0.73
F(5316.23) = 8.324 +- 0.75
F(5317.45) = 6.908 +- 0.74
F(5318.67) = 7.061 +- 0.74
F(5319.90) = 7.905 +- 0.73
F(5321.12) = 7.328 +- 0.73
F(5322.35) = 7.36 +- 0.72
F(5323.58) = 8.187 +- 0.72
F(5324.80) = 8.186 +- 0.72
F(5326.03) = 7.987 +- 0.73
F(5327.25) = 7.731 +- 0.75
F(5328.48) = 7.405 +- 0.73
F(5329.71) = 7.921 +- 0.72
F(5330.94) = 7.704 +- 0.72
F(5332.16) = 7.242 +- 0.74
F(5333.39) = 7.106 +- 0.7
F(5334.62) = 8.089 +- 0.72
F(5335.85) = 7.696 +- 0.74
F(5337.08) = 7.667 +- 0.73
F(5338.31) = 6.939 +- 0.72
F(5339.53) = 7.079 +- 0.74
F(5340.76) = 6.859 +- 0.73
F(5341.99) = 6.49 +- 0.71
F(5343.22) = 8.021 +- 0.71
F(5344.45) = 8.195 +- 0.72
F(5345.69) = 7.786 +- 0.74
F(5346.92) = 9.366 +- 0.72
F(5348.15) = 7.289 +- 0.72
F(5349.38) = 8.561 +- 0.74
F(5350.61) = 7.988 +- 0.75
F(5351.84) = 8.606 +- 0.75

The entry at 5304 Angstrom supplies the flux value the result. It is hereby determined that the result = 7.714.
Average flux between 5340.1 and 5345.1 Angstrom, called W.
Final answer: 7.38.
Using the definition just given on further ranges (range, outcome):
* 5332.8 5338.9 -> 7.5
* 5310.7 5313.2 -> 6.67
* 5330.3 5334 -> 7.36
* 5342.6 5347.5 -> 8.32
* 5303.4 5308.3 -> 7.56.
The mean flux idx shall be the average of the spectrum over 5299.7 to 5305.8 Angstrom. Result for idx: 7.7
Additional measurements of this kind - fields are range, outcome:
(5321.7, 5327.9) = 7.88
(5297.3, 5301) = 7.54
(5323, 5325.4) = 8.21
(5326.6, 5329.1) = 7.58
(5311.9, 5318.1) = 7.53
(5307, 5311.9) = 7.49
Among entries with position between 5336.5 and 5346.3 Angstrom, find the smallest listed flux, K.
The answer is 6.49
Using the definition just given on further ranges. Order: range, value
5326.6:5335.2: 7.106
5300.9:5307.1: 7.448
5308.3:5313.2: 6.372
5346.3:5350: 7.289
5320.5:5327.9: 7.328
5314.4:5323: 6.908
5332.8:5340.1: 6.939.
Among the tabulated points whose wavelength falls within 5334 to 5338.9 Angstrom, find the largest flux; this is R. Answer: 8.089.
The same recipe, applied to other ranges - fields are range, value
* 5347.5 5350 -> 8.561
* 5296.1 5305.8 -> 7.946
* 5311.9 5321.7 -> 8.324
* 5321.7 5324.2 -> 8.187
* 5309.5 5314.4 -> 8.135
